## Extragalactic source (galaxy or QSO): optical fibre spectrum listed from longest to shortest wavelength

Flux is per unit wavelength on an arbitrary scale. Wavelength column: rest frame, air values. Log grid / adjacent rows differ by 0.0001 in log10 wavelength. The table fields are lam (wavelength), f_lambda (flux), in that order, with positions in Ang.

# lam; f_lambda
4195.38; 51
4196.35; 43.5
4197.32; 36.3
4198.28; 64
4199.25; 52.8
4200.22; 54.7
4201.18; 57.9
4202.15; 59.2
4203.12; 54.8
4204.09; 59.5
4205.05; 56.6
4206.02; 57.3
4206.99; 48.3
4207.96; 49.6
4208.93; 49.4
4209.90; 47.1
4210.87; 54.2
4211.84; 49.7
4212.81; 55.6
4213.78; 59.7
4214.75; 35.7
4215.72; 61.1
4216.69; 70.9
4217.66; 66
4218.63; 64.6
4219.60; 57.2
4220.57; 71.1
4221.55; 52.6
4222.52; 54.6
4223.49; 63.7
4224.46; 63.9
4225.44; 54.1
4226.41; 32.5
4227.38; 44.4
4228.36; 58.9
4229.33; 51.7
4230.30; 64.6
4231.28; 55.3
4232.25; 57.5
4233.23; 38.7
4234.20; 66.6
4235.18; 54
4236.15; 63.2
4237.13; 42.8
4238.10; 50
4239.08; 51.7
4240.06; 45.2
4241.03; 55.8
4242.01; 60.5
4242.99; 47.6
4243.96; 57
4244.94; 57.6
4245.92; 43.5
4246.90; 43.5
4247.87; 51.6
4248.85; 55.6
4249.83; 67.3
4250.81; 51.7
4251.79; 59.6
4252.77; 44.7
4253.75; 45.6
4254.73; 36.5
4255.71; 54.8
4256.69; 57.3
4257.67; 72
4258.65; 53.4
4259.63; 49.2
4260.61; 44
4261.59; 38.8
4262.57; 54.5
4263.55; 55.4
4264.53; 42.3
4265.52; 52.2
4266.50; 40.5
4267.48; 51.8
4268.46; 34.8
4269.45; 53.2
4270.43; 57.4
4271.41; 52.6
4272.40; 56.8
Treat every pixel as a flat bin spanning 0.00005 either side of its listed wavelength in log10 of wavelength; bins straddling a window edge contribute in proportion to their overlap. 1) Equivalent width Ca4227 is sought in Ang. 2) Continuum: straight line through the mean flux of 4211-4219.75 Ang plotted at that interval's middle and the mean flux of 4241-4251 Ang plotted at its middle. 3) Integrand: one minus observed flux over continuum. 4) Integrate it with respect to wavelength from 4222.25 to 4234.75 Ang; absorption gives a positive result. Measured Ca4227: 0.4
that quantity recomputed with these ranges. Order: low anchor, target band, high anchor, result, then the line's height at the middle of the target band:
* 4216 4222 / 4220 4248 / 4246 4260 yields 2.5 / 58.9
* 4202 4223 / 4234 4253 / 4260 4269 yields -1.2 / 50.1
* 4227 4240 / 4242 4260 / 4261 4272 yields -0.7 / 50.9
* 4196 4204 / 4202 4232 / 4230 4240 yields -1.1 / 53.6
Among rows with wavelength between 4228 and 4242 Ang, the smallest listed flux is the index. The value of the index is 38.7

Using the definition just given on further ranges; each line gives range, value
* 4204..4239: 32.5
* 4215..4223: 52.6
